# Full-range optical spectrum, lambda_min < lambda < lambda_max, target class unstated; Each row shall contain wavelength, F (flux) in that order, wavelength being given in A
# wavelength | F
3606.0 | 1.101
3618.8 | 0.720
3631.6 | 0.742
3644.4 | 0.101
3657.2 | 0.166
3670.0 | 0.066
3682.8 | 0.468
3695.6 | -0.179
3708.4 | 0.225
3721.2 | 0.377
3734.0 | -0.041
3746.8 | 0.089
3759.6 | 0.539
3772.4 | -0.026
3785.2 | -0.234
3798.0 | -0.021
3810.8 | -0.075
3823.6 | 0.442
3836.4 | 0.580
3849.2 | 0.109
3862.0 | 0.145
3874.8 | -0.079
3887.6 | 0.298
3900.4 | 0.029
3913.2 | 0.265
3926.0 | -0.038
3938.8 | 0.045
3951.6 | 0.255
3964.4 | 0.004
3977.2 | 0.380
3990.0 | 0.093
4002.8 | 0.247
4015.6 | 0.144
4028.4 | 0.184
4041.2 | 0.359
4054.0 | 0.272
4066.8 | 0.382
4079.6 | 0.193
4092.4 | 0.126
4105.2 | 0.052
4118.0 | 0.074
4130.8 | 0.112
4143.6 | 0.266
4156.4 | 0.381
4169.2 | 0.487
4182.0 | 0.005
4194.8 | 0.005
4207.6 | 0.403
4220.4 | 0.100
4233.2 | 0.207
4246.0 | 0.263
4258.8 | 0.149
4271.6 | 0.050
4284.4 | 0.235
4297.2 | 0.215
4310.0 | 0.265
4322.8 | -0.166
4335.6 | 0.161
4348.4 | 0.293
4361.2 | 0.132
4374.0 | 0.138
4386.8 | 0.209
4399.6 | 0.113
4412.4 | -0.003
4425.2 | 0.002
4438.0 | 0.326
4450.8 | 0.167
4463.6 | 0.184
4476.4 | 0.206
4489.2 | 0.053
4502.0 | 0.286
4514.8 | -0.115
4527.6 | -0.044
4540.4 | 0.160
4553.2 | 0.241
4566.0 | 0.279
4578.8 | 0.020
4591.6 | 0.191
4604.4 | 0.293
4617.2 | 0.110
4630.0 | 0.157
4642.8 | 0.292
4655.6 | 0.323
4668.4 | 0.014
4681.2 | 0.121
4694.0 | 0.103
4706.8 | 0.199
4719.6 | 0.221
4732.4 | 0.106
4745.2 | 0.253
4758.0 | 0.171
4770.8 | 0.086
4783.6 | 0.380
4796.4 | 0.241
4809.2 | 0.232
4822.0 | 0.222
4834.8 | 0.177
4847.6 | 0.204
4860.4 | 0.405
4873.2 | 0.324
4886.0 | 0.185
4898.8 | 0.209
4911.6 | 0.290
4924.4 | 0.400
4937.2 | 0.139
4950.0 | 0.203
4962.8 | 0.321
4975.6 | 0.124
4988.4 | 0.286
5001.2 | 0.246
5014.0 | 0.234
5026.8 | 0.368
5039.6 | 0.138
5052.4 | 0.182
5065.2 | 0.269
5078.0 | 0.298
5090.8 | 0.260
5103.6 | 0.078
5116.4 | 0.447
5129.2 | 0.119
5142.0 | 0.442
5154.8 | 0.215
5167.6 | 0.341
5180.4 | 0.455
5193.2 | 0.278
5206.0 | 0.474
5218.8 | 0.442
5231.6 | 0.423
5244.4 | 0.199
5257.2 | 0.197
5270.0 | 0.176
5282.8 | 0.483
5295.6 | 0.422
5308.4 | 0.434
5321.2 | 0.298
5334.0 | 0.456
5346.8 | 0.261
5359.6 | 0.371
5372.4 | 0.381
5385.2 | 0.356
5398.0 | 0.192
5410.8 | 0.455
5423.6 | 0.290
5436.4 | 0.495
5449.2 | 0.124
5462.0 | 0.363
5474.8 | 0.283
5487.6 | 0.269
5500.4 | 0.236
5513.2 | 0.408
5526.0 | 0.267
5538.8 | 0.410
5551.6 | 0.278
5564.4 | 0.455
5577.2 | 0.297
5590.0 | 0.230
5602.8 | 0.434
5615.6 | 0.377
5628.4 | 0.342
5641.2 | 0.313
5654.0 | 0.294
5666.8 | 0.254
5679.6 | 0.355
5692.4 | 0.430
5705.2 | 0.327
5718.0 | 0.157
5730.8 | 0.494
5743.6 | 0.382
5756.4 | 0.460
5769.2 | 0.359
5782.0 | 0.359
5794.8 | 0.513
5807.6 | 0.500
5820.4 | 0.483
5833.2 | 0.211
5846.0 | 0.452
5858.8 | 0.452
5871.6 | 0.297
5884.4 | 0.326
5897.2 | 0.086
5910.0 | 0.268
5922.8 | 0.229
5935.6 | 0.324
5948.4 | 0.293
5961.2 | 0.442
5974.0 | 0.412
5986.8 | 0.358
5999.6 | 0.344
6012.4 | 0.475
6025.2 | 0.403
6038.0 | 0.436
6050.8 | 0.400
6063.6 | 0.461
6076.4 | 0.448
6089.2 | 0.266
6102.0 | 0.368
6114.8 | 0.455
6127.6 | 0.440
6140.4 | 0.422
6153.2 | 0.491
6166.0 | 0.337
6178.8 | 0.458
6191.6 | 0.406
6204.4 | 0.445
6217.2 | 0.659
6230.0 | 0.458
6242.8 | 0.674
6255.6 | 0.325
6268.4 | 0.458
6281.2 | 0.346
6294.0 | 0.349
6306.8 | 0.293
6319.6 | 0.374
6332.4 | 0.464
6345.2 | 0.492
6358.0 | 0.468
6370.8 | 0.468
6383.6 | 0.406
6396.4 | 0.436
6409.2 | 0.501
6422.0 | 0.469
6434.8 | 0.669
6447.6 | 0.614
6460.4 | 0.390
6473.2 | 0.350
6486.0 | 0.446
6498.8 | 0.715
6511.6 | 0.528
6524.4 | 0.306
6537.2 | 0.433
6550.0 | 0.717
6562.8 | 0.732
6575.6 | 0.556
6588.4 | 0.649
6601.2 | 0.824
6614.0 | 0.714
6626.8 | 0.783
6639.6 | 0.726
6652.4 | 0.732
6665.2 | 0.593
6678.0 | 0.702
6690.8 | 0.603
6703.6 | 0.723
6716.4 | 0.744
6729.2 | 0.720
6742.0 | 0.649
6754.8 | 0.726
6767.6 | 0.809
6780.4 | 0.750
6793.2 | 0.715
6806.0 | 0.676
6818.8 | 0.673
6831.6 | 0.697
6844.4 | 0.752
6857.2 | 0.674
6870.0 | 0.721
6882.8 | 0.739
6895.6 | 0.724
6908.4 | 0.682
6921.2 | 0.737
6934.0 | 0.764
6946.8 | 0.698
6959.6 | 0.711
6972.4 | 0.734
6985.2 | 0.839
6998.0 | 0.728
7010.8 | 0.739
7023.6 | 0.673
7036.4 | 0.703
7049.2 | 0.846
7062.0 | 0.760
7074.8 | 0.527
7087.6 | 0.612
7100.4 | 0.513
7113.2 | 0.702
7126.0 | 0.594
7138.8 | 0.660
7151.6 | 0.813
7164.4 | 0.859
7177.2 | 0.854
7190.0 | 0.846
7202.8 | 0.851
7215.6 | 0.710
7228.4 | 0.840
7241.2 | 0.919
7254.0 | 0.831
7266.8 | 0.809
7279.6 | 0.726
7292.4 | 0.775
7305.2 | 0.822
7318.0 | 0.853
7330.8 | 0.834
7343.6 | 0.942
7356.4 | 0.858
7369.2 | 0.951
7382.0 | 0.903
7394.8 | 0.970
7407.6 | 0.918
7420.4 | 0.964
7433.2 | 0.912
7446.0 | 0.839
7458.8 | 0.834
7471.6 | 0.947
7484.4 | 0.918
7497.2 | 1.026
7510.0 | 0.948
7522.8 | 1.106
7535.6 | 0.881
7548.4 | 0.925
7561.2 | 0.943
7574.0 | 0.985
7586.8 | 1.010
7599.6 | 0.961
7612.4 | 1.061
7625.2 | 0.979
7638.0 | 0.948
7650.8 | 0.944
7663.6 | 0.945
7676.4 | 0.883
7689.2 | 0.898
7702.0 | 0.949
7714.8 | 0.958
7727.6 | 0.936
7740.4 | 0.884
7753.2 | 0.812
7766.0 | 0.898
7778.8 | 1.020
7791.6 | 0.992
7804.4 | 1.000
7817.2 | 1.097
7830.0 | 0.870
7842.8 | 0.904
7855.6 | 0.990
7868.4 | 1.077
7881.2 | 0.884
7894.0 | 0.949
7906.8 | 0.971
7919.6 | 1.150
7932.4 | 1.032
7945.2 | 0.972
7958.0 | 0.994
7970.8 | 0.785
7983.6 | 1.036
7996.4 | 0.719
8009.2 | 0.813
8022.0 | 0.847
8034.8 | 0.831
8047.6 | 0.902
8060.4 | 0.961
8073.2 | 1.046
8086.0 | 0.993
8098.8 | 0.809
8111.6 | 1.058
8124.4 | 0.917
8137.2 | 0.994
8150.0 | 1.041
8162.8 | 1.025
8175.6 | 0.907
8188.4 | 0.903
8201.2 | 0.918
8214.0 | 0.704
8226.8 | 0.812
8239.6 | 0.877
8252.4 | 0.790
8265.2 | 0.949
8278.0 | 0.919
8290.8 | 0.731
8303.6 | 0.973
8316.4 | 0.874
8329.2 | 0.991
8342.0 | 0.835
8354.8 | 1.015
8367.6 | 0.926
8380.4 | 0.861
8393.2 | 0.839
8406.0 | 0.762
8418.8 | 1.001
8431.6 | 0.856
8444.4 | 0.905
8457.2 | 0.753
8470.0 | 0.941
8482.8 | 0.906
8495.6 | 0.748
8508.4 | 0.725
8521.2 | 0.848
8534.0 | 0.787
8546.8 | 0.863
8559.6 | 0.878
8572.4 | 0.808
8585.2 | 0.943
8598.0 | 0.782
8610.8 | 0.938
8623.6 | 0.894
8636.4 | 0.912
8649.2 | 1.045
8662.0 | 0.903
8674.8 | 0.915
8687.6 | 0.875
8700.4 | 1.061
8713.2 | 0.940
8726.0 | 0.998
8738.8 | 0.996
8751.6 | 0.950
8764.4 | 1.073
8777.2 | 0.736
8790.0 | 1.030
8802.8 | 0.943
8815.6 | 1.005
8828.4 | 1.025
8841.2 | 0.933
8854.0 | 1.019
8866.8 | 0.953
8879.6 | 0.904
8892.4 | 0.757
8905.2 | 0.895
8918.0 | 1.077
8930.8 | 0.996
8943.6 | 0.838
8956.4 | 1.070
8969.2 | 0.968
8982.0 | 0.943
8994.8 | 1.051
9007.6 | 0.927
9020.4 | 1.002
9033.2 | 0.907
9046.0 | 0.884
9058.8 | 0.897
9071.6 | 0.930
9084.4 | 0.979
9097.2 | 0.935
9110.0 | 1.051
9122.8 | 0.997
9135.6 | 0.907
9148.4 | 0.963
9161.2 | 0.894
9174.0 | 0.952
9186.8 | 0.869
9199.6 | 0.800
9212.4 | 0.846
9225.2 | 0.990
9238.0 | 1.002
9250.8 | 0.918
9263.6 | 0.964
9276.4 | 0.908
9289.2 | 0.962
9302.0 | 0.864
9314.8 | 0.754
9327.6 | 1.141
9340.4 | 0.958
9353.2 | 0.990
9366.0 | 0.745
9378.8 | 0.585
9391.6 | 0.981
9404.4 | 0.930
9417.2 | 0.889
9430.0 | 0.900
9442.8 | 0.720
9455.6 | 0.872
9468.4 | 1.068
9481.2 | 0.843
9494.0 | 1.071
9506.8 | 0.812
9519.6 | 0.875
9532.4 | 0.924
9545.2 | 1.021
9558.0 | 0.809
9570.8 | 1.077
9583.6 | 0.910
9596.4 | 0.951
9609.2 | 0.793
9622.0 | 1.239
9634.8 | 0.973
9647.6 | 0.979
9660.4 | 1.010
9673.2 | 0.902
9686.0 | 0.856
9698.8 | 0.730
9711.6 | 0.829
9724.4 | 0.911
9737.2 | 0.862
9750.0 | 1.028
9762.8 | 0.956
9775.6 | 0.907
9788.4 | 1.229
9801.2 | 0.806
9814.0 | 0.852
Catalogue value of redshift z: 0.645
